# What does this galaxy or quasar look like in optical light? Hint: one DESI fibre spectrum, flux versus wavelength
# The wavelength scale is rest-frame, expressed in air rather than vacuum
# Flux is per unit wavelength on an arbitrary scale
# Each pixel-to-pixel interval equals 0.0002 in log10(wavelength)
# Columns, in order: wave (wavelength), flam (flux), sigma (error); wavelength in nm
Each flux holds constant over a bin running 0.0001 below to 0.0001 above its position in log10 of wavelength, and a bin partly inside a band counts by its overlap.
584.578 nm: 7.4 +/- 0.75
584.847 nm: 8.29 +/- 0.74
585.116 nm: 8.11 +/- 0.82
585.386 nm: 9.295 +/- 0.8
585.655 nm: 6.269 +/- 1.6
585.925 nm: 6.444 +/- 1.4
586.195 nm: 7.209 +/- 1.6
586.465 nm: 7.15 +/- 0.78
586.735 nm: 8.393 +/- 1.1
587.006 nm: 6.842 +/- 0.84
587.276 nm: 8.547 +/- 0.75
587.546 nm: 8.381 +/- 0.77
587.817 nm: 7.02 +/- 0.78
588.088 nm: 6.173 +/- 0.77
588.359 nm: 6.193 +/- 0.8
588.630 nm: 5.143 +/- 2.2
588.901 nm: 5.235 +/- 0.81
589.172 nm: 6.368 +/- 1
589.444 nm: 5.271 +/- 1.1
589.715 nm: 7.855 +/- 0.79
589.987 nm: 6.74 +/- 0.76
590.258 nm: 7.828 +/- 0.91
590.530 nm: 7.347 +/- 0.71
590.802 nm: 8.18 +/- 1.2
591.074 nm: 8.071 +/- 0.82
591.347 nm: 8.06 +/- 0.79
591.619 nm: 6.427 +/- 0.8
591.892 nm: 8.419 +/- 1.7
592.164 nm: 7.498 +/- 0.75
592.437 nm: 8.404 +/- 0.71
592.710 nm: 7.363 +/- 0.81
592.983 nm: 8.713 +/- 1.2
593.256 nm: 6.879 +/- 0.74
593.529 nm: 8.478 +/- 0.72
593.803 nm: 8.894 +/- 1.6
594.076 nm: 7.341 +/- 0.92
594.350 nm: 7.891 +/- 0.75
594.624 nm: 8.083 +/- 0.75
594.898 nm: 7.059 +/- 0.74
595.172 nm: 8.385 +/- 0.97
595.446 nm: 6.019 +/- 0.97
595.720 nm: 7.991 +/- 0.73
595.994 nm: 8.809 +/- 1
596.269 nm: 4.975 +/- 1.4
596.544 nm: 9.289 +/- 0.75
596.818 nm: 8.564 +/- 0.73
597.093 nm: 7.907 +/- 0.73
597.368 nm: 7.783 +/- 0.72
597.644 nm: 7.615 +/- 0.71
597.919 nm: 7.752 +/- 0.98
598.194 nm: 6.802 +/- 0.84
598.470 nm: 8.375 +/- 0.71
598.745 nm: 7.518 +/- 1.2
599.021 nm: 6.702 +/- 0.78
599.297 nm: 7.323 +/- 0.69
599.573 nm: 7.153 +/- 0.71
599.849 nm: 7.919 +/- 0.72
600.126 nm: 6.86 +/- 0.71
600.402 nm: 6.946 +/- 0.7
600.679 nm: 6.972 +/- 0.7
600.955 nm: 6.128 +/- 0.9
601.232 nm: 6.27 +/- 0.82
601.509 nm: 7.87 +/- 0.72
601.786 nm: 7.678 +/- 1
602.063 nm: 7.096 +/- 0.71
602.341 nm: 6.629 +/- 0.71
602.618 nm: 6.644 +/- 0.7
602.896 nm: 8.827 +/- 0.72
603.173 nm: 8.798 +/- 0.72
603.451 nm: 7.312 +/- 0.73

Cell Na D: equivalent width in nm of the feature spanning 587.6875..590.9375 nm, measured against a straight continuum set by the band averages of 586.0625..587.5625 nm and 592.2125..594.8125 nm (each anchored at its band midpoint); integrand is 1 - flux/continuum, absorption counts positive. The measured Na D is 0.50 nm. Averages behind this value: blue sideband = 7.71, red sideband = 7.97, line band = 6.61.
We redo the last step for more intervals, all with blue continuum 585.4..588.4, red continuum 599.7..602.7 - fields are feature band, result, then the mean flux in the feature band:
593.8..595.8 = -0.140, 7.62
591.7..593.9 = -0.266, 8.02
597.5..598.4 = -0.051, 7.46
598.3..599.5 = -0.067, 7.44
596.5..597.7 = -0.188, 8.19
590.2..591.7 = -0.104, 7.69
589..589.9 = 0.094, 6.46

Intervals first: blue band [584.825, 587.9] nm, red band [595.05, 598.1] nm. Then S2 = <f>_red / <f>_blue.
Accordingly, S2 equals 1.01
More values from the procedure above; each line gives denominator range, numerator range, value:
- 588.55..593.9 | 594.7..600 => 1.03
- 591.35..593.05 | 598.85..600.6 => 0.92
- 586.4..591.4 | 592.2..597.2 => 1.11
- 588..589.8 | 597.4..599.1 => 1.26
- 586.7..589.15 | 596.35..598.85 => 1.16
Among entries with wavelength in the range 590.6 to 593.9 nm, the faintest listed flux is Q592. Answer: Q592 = 6.427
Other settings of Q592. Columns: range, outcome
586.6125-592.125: 5.143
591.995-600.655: 4.975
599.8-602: 6.128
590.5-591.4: 7.347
